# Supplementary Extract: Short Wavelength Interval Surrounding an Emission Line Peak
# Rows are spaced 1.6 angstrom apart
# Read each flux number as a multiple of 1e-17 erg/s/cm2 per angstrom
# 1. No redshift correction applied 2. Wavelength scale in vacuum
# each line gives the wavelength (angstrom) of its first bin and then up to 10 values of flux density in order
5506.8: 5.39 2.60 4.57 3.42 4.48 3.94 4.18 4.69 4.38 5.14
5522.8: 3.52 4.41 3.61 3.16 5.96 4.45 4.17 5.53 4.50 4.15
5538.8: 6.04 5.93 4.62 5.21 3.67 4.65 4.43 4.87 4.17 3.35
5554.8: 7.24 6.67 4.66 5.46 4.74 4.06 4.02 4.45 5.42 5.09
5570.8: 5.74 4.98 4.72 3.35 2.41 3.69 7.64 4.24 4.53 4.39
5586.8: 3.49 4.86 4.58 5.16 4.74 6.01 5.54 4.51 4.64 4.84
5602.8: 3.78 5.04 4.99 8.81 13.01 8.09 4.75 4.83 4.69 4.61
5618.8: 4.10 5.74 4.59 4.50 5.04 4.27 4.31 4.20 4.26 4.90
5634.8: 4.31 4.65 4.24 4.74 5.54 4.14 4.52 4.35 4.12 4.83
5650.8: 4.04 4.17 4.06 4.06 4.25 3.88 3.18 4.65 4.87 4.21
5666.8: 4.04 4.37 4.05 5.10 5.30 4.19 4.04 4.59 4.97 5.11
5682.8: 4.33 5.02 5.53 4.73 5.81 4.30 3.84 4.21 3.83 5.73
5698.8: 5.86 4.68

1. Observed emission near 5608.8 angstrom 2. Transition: [O III] 5007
